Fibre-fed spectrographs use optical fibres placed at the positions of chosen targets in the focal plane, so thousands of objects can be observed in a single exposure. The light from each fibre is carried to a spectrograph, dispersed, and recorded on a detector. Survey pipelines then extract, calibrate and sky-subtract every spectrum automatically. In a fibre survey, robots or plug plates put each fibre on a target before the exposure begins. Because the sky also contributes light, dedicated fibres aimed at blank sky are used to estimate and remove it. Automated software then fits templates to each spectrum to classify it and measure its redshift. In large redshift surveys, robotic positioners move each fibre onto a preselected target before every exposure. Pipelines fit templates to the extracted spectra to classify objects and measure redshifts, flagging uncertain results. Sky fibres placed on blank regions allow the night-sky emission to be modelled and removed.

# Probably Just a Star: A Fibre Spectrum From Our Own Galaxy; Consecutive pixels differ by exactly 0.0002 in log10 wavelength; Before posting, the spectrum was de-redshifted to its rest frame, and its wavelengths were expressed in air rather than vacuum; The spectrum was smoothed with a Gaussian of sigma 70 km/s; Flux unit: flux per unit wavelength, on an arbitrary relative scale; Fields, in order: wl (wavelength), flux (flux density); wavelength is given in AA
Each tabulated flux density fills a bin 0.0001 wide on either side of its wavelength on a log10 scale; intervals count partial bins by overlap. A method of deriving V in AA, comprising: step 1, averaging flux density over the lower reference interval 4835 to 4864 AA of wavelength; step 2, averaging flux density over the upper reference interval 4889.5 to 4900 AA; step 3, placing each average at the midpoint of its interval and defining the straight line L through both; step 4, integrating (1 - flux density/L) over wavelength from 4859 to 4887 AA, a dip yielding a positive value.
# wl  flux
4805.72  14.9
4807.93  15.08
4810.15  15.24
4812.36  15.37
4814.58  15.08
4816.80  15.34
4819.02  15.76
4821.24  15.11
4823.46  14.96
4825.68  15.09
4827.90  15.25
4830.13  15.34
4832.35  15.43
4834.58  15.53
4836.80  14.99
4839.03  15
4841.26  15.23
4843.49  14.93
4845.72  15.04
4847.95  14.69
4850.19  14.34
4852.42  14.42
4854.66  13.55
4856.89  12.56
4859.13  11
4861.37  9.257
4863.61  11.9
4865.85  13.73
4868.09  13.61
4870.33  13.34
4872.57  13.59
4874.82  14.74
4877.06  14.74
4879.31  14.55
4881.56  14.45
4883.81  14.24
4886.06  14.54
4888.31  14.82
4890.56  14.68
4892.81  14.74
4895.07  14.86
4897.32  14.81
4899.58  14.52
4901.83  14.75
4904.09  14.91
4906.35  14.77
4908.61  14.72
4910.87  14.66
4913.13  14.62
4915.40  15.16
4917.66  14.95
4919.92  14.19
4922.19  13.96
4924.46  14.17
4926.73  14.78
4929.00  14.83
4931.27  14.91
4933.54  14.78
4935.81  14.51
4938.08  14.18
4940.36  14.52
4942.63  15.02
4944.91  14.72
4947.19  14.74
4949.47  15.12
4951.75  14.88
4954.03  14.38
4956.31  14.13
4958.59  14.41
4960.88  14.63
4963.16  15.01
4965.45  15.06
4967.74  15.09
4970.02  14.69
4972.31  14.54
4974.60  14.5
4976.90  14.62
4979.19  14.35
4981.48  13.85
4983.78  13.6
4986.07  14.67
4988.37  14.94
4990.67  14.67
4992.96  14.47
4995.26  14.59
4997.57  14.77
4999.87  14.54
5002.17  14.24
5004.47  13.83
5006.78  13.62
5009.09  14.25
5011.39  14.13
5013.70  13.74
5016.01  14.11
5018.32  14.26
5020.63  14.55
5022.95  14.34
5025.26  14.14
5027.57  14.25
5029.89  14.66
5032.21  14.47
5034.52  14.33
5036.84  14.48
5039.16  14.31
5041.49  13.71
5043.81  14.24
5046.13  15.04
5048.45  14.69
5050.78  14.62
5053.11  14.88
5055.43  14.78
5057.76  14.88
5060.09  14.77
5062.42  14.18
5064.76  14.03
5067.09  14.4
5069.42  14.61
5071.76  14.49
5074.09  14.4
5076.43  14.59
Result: 1.6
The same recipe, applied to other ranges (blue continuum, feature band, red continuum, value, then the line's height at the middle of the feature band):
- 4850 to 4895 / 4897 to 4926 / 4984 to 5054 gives -1.6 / 13.8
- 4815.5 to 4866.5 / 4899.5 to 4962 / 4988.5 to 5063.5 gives -1.3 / 14.3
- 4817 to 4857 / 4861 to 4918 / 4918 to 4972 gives 1.9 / 14.8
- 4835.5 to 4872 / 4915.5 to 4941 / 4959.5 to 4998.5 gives -0.6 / 14.2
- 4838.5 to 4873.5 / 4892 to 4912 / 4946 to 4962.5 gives -1.0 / 14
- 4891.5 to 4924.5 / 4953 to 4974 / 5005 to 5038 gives -0.3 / 14.5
